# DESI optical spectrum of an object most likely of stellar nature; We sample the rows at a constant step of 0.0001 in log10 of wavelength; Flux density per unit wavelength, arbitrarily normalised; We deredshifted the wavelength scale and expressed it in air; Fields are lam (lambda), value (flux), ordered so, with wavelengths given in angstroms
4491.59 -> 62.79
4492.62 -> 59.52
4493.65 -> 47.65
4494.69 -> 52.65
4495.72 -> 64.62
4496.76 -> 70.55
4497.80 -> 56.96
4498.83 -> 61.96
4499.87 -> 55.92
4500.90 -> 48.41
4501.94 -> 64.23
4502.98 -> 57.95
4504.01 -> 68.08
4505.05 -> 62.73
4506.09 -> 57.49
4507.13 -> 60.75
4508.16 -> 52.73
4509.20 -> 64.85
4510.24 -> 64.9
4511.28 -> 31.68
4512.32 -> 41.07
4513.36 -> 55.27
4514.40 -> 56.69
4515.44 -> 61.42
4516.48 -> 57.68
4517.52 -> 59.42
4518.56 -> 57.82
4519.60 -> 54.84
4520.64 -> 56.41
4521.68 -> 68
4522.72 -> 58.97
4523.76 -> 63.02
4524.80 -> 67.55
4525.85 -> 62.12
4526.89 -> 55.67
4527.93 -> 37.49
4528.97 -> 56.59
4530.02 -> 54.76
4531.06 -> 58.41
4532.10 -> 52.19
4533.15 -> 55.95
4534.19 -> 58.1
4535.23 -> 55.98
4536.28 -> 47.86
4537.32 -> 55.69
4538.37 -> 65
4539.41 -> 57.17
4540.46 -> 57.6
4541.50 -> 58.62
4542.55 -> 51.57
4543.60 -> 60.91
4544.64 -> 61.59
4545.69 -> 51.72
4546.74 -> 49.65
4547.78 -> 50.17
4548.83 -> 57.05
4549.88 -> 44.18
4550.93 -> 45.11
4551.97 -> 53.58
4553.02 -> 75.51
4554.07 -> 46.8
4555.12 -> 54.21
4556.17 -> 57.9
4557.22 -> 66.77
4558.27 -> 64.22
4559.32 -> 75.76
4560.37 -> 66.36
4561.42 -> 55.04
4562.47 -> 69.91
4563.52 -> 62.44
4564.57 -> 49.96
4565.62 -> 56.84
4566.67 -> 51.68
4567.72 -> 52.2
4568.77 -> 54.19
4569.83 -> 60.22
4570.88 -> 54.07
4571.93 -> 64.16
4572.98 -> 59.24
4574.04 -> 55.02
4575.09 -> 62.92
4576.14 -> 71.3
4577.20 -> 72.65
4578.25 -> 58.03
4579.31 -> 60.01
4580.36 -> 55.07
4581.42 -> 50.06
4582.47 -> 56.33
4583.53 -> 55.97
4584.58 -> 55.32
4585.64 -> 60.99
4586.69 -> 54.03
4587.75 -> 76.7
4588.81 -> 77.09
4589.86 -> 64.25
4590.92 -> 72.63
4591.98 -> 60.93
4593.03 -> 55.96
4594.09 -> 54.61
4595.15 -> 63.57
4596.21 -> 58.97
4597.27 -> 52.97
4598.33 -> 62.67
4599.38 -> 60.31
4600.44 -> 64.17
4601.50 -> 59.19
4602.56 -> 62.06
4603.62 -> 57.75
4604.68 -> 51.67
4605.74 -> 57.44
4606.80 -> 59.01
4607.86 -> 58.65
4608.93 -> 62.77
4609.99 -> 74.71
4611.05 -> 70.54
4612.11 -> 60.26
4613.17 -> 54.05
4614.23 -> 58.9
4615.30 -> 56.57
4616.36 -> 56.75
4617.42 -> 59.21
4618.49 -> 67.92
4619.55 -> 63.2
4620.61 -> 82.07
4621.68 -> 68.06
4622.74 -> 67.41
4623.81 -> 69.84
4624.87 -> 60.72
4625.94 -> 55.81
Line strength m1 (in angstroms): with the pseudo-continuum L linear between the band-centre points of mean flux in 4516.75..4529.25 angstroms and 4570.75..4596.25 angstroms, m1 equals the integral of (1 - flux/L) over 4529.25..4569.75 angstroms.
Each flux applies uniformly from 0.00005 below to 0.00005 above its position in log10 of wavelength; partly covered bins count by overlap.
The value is 1.8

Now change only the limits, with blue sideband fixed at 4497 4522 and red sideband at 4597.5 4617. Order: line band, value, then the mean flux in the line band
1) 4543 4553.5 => 0.7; 54.8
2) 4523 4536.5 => 0.5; 56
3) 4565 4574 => 0.4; 56.4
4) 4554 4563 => -0.6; 62.6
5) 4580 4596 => -0.3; 60.9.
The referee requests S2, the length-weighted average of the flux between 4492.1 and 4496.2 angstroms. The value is 56.2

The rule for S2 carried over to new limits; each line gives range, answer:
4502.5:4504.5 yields 63.3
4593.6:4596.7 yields 59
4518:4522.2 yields 59.3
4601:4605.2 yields 57.7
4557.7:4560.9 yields 68.7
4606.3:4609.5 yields 60.2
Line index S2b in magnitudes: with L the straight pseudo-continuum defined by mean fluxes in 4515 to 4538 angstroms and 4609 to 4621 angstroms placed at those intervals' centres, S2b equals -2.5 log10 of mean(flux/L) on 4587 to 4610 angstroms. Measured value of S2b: 0.013 mag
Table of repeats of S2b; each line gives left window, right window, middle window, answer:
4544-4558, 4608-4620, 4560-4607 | -0.02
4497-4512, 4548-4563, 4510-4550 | 0.05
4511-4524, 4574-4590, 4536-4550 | 0.05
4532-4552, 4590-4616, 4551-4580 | -0.06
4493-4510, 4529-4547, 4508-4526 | 0.01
